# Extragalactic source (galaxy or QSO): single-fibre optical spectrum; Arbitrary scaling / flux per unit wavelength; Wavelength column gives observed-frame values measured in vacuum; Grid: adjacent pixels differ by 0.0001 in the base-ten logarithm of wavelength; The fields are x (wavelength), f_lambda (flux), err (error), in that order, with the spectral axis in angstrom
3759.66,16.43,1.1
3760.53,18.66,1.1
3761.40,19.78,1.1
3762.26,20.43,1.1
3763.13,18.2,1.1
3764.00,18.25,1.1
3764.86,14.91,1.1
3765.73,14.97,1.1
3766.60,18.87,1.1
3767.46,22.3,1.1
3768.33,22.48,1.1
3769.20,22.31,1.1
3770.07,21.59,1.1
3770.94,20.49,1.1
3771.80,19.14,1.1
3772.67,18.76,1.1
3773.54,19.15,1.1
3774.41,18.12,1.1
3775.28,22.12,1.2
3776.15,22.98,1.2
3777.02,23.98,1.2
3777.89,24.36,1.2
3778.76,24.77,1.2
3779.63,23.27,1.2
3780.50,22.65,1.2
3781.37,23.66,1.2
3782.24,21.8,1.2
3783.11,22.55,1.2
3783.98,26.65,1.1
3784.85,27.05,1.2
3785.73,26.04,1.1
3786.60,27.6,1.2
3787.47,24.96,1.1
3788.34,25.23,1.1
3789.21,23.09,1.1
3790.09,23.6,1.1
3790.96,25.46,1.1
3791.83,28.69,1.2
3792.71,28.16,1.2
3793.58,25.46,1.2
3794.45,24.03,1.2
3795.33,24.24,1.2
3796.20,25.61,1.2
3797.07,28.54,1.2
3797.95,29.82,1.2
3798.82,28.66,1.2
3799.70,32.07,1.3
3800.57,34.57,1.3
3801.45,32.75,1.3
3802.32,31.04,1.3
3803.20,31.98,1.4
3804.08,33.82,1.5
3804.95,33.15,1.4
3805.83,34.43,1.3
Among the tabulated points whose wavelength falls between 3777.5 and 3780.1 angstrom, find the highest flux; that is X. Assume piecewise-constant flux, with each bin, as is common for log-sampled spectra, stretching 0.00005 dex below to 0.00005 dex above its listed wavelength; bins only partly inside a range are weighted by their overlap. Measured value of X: 24.77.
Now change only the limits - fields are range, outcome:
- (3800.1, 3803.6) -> 34.57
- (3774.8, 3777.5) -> 23.98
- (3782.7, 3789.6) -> 27.6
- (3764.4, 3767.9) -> 22.3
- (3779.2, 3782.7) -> 23.66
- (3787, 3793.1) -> 28.69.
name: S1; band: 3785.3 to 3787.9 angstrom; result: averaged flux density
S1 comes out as 26.2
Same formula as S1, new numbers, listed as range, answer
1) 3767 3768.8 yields 22.4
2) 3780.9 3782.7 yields 22.8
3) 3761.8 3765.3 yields 18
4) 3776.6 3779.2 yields 24.4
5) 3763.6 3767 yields 16.7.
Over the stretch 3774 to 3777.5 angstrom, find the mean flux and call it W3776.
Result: 21.8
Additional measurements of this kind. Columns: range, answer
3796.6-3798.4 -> 29.2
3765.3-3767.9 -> 18.7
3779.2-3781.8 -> 23.2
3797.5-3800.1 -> 30.1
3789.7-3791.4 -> 24.7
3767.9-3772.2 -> 21.2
